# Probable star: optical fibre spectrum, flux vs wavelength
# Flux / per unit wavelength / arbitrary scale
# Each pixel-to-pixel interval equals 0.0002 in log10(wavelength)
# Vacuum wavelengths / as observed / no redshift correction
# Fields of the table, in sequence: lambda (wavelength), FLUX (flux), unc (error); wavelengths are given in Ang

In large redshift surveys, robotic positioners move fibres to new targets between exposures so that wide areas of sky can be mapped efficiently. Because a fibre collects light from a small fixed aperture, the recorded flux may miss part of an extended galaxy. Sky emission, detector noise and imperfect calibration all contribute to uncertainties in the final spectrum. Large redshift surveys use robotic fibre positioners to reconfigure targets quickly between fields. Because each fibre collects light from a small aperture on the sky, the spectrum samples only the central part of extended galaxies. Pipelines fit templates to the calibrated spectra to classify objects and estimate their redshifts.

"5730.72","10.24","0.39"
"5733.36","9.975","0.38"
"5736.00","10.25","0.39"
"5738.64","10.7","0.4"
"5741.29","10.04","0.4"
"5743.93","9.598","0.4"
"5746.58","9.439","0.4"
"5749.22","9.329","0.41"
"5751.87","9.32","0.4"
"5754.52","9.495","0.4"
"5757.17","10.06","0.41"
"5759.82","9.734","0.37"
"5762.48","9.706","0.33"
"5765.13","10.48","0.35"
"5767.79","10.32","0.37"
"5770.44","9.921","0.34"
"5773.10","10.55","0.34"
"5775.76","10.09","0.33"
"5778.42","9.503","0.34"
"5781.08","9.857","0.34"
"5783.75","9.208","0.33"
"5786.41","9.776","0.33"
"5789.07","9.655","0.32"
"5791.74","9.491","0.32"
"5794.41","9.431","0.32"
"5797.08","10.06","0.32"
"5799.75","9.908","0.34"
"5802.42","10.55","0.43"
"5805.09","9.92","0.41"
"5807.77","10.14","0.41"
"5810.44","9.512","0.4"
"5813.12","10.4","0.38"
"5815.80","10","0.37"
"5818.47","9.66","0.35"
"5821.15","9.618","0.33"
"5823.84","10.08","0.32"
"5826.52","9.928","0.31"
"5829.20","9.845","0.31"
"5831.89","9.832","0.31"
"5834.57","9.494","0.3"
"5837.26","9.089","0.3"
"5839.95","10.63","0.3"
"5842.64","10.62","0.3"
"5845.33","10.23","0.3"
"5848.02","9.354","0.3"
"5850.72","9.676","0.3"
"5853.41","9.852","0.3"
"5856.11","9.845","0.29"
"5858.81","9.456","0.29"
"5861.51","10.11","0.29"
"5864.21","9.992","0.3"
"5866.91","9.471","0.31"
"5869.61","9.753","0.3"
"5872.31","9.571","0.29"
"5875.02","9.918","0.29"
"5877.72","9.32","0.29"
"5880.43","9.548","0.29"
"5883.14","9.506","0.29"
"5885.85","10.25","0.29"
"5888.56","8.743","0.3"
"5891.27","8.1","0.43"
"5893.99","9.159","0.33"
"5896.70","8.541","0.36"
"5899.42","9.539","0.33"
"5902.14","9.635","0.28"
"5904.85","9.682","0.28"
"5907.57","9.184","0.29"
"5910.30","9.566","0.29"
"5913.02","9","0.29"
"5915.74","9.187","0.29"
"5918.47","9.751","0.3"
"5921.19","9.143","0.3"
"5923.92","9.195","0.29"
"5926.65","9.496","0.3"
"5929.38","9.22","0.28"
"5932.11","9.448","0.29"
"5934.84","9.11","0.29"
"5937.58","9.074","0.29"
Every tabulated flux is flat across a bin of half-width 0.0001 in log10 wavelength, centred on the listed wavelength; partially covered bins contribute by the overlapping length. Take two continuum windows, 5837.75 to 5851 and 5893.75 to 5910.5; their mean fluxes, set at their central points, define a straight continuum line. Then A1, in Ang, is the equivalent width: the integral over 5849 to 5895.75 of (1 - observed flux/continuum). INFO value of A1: 0.8 Ang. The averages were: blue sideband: 10.1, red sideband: 9.32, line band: 9.53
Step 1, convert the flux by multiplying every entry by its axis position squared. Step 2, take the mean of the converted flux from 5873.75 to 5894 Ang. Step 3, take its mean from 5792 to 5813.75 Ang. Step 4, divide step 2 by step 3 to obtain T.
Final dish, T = 0.96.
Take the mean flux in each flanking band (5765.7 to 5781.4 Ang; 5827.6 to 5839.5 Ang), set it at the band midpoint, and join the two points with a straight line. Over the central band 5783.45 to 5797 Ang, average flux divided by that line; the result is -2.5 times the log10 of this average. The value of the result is 0.04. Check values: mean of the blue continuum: 10.1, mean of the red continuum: 9.65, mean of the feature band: 9.59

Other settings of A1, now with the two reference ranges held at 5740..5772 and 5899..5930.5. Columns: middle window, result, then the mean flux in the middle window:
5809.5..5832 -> -0.60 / 9.88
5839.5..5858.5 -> -0.83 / 9.97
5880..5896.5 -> 0.52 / 9.15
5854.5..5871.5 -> -0.45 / 9.77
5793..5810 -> -0.52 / 9.97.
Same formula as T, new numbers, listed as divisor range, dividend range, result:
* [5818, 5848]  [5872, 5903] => 0.96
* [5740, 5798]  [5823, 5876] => 1.03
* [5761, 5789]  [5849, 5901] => 0.99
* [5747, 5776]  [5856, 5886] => 1.02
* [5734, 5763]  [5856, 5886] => 1.03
